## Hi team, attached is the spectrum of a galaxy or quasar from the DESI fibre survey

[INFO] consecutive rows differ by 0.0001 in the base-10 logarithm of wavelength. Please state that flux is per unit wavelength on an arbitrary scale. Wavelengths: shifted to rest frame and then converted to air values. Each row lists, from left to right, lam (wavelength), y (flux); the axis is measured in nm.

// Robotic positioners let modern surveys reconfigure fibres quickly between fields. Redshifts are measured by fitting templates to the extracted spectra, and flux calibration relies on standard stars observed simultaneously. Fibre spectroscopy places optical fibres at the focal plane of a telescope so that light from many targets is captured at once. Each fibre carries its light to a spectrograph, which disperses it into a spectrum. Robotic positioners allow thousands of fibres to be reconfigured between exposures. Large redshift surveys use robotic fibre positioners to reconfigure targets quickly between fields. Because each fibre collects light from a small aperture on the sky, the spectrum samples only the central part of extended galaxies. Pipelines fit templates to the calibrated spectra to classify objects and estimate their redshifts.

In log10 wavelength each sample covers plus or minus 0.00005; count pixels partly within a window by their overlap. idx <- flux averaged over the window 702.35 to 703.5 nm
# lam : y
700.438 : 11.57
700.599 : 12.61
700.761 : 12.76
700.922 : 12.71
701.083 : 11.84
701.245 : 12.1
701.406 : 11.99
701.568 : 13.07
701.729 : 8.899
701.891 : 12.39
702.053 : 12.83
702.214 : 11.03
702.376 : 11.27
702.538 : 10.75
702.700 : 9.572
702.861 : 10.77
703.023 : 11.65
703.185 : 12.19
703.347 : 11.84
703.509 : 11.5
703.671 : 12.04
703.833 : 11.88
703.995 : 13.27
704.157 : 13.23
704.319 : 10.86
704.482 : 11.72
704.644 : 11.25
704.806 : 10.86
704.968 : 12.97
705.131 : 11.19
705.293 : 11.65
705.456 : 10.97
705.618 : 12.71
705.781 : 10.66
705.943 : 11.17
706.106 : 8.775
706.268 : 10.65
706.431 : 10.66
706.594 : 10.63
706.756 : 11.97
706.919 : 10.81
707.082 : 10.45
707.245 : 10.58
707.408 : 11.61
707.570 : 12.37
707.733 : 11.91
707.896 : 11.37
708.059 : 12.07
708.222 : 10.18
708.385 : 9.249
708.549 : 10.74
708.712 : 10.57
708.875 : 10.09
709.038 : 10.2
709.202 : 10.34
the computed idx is 11.2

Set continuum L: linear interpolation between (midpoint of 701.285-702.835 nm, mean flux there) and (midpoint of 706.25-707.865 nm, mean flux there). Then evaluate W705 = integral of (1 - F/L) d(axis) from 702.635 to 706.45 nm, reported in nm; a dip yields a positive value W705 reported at -0.06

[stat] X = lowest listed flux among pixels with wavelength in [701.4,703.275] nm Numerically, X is 8.899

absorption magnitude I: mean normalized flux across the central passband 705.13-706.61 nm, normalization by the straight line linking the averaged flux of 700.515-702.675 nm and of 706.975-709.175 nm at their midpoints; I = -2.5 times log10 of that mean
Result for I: 0.028 mag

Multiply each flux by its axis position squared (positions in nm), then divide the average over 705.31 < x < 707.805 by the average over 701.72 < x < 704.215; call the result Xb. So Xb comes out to 0.96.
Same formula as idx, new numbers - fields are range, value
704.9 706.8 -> 11.1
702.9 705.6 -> 11.8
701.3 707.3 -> 11.4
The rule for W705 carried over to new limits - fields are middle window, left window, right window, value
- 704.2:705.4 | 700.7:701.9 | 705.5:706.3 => -0.05 nm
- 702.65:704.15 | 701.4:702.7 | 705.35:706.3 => -0.08 nm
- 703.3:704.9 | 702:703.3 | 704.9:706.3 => -0.09 nm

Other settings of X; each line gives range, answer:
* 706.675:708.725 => 9.249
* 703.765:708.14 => 8.775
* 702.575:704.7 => 9.572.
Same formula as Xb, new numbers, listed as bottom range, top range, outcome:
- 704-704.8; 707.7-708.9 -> 0.92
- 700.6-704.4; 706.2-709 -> 0.94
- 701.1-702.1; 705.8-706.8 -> 0.91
